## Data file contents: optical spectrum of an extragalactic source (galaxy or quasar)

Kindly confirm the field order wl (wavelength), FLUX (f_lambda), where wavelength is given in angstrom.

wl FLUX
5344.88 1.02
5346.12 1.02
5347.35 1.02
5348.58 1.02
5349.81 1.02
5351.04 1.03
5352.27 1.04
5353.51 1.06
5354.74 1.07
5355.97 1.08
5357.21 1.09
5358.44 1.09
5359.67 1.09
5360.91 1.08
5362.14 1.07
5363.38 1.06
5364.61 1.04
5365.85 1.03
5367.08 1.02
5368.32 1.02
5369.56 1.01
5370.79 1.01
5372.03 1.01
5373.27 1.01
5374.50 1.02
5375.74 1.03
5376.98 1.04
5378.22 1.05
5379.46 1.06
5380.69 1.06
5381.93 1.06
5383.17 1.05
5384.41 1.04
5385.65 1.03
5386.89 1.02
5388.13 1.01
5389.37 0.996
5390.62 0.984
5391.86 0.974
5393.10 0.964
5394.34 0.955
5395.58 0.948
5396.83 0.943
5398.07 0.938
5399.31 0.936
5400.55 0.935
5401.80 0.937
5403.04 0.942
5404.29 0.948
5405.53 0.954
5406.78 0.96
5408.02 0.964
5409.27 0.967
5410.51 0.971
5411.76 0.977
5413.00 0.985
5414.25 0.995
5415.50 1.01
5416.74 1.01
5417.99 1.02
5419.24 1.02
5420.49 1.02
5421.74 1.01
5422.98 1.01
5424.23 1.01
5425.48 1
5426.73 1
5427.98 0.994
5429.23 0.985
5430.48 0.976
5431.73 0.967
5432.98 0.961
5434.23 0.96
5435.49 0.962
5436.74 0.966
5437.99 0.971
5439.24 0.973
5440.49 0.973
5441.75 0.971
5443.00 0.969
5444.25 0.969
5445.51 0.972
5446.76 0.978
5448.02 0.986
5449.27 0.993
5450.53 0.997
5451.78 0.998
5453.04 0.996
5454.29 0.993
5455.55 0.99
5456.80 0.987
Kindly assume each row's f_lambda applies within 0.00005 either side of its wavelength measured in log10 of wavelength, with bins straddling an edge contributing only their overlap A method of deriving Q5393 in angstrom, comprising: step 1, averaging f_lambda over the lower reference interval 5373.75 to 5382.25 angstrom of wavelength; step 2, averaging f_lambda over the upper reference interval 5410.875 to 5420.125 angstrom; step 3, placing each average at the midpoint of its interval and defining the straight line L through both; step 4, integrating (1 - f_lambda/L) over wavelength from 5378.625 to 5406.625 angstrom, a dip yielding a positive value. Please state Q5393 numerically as 1.2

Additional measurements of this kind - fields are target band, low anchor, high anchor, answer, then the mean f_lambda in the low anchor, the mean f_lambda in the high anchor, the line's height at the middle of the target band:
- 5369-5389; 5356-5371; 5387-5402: -0.5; 1.05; 0.962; 1.01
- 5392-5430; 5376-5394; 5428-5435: 0.6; 1.02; 0.971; 0.994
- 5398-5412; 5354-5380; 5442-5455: 0.9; 1.05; 0.985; 1.02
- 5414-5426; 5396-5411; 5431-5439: -0.7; 0.949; 0.965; 0.958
